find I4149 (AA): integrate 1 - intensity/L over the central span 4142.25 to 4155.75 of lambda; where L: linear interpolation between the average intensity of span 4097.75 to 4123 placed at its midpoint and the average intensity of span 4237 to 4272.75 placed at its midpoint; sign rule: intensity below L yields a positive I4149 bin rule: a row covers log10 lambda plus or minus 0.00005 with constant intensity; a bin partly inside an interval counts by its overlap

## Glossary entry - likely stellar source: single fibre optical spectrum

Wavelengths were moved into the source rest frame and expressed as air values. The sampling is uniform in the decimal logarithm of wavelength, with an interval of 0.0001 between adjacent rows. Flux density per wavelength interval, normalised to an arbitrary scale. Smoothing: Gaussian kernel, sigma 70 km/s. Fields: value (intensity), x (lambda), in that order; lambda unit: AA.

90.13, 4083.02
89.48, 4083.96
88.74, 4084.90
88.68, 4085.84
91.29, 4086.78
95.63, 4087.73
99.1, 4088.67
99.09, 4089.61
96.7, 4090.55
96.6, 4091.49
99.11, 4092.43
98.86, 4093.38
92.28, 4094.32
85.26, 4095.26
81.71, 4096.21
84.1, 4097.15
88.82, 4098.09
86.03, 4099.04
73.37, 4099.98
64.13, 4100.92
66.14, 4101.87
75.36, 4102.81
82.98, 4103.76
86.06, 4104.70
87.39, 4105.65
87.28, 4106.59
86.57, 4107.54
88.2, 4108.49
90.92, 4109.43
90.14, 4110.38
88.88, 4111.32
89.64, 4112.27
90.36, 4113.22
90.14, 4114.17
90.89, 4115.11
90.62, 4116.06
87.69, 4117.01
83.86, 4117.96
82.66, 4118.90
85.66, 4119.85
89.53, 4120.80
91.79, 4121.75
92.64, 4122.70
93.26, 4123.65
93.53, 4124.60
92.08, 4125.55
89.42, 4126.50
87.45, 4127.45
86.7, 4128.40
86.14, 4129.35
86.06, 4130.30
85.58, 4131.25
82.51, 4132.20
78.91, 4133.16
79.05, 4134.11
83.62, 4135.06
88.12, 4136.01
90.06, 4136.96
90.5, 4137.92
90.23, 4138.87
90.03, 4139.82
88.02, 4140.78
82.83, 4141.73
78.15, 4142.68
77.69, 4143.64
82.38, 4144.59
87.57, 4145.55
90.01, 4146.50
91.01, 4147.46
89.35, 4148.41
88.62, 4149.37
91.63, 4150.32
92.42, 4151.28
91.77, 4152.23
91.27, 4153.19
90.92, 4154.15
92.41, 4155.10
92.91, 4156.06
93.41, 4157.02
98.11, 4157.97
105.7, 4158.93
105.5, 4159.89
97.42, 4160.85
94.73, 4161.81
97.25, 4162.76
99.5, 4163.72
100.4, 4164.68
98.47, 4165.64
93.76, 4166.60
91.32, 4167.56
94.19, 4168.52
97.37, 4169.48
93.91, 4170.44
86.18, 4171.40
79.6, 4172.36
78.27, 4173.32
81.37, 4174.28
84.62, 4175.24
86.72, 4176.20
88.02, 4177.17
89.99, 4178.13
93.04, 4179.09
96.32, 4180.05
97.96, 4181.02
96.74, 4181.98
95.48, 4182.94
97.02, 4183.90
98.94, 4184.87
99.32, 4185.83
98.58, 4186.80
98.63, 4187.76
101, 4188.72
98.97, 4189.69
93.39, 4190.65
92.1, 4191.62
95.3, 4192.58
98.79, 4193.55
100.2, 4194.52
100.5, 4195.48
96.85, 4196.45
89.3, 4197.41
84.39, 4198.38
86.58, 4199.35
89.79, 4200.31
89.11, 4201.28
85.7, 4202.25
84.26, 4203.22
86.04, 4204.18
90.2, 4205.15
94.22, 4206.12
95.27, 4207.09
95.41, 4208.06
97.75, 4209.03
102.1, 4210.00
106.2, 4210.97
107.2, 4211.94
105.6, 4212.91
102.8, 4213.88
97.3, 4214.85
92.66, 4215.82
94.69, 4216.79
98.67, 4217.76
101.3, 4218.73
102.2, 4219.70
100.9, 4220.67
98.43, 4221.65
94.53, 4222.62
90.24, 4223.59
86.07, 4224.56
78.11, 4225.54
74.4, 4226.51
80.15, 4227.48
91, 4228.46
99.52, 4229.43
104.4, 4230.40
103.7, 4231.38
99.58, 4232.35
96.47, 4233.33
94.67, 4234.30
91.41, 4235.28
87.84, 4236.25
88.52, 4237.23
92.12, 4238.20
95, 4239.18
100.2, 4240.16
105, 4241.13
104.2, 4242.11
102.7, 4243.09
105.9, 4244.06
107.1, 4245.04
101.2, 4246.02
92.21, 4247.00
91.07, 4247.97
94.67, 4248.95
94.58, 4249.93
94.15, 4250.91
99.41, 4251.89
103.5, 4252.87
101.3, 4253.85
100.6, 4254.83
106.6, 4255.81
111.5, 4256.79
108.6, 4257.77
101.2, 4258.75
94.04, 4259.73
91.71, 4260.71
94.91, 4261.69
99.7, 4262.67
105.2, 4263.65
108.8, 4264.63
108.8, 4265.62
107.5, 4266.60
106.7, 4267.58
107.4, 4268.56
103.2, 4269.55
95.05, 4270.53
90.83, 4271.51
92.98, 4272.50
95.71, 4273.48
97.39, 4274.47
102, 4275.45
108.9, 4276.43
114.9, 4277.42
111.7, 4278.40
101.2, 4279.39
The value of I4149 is 0.2 AA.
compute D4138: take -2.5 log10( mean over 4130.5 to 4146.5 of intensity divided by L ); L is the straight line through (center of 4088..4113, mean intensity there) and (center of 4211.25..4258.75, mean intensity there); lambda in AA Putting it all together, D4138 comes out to 0.06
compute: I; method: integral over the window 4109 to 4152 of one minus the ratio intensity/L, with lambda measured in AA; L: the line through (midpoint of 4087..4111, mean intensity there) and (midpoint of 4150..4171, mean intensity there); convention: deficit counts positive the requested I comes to 1.77 AA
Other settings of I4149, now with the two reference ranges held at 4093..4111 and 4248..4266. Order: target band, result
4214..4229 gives 0.7 AA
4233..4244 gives 0.2 AA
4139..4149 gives 0.3 AA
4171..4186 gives 0.3 AA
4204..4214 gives -0.3 AA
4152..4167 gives -1.1 AA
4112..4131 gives -0.6 AA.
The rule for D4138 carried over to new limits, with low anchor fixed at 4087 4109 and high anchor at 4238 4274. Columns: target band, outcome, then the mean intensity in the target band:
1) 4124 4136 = 0.045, 86.1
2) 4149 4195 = -0.010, 94.2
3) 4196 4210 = 0.061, 90.7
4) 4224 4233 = 0.084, 90.8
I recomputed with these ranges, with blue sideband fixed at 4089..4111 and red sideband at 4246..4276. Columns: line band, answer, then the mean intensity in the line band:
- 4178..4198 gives -0.6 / 96.7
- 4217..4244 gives 0.7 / 95.1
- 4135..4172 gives -0.3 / 91.8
